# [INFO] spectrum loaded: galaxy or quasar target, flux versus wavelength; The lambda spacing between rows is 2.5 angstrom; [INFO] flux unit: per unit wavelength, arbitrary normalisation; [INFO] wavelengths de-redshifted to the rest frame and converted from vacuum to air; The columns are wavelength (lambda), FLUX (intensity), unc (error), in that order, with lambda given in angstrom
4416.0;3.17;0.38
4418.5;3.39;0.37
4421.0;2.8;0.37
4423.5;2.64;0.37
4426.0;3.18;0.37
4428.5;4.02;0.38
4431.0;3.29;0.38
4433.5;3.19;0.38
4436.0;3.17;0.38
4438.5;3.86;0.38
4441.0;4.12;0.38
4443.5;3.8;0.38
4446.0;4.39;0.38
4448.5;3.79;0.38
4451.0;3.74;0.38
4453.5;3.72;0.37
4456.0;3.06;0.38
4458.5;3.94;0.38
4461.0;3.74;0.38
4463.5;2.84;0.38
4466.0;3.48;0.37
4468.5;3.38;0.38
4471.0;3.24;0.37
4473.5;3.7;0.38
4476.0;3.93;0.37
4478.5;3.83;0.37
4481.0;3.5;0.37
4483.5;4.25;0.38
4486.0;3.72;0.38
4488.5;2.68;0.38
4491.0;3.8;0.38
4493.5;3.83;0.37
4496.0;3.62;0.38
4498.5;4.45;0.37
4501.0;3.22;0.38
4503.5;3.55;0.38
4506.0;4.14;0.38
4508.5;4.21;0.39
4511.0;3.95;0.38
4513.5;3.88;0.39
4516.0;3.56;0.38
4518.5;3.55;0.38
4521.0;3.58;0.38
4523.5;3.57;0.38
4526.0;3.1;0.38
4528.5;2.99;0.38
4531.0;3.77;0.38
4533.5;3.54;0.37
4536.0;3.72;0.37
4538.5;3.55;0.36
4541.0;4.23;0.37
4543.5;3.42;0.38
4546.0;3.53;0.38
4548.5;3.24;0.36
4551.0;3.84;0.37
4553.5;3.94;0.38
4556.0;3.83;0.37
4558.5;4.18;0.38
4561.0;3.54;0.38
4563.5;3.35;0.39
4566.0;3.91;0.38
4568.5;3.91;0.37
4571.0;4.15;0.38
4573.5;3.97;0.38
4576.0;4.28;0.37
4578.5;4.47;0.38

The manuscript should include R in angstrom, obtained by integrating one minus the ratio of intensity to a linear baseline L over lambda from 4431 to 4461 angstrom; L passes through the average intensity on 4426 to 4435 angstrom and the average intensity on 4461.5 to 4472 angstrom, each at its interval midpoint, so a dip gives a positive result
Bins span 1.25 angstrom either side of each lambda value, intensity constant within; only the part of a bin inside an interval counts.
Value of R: -2.9 angstrom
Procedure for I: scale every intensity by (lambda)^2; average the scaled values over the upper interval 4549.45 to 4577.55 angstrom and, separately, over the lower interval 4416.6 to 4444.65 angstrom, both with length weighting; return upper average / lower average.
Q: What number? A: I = 1.22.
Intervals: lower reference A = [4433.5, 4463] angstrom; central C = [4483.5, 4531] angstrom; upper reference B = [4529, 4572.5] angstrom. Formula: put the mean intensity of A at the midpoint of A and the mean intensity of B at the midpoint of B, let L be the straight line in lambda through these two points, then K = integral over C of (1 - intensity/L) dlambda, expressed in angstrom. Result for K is 0.89 angstrom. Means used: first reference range 3.71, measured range 3.65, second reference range 3.73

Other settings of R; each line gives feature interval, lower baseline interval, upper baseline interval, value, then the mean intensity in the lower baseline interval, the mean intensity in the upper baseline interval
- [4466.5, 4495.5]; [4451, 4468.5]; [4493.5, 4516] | 0.29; 3.48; 3.86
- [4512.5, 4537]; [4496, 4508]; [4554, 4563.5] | 1.93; 3.84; 3.79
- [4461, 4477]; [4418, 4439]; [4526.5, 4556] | -0.28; 3.26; 3.61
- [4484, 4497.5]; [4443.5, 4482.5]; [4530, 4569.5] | 0.26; 3.63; 3.72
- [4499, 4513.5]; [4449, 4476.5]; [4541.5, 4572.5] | -0.90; 3.52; 3.75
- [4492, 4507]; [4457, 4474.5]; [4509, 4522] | -0.61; 3.47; 3.74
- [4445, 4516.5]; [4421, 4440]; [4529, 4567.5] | -4.52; 3.31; 3.69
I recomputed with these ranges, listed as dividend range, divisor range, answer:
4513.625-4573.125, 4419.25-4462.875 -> 1.08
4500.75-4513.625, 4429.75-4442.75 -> 1.13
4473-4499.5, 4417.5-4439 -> 1.18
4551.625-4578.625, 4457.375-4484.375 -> 1.14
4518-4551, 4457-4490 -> 1.02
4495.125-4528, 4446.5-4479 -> 1.06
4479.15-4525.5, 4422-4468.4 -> 1.08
